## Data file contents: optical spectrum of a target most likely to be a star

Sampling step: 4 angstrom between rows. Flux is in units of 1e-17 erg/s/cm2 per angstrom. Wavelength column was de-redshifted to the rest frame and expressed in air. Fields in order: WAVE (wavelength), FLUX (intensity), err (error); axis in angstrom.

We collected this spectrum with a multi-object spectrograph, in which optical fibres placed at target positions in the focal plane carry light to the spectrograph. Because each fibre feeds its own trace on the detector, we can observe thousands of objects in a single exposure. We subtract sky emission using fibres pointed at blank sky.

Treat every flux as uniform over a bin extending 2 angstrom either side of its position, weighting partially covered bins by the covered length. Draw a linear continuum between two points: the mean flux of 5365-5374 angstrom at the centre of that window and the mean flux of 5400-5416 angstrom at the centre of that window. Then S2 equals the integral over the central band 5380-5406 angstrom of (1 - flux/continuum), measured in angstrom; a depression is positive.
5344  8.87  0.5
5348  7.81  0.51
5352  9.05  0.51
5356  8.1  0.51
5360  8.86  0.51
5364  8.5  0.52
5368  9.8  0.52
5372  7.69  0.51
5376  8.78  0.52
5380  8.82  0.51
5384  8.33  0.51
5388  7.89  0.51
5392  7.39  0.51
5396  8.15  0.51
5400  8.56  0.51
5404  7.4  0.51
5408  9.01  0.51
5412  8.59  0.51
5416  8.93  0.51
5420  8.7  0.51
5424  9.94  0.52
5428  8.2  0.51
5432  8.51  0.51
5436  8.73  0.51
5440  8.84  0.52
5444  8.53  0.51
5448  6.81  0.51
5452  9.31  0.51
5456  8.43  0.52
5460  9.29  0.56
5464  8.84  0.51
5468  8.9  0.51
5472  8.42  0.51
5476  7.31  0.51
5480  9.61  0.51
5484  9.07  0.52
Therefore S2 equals 1.60 angstrom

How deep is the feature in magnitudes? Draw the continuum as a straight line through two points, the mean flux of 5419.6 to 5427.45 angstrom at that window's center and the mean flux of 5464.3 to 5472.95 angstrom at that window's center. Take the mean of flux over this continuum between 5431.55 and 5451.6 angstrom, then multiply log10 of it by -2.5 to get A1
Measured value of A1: 0.09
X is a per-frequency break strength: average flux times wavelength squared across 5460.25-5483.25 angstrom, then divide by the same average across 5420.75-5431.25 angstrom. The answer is 1.0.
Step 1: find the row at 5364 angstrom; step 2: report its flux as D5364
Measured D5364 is 8.5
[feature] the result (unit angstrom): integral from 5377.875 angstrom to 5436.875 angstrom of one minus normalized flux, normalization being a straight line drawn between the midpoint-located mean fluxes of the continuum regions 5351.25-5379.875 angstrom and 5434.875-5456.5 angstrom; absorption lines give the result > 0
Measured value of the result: 0.5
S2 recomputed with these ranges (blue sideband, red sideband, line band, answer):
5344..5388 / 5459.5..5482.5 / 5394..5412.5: 0.6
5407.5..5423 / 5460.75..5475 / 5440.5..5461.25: 0.6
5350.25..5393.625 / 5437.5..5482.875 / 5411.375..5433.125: -0.8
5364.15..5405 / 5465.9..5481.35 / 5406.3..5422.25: -0.8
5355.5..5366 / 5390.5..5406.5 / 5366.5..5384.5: -0.8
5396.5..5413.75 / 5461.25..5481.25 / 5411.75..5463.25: -1.2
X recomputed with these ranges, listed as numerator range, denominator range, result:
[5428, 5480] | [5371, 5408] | 1.07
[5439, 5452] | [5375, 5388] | 0.98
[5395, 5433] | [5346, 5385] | 1.02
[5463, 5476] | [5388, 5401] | 1.10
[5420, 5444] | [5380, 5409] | 1.10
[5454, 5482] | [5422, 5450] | 1.03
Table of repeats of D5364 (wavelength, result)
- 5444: 8.53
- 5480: 9.61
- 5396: 8.15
